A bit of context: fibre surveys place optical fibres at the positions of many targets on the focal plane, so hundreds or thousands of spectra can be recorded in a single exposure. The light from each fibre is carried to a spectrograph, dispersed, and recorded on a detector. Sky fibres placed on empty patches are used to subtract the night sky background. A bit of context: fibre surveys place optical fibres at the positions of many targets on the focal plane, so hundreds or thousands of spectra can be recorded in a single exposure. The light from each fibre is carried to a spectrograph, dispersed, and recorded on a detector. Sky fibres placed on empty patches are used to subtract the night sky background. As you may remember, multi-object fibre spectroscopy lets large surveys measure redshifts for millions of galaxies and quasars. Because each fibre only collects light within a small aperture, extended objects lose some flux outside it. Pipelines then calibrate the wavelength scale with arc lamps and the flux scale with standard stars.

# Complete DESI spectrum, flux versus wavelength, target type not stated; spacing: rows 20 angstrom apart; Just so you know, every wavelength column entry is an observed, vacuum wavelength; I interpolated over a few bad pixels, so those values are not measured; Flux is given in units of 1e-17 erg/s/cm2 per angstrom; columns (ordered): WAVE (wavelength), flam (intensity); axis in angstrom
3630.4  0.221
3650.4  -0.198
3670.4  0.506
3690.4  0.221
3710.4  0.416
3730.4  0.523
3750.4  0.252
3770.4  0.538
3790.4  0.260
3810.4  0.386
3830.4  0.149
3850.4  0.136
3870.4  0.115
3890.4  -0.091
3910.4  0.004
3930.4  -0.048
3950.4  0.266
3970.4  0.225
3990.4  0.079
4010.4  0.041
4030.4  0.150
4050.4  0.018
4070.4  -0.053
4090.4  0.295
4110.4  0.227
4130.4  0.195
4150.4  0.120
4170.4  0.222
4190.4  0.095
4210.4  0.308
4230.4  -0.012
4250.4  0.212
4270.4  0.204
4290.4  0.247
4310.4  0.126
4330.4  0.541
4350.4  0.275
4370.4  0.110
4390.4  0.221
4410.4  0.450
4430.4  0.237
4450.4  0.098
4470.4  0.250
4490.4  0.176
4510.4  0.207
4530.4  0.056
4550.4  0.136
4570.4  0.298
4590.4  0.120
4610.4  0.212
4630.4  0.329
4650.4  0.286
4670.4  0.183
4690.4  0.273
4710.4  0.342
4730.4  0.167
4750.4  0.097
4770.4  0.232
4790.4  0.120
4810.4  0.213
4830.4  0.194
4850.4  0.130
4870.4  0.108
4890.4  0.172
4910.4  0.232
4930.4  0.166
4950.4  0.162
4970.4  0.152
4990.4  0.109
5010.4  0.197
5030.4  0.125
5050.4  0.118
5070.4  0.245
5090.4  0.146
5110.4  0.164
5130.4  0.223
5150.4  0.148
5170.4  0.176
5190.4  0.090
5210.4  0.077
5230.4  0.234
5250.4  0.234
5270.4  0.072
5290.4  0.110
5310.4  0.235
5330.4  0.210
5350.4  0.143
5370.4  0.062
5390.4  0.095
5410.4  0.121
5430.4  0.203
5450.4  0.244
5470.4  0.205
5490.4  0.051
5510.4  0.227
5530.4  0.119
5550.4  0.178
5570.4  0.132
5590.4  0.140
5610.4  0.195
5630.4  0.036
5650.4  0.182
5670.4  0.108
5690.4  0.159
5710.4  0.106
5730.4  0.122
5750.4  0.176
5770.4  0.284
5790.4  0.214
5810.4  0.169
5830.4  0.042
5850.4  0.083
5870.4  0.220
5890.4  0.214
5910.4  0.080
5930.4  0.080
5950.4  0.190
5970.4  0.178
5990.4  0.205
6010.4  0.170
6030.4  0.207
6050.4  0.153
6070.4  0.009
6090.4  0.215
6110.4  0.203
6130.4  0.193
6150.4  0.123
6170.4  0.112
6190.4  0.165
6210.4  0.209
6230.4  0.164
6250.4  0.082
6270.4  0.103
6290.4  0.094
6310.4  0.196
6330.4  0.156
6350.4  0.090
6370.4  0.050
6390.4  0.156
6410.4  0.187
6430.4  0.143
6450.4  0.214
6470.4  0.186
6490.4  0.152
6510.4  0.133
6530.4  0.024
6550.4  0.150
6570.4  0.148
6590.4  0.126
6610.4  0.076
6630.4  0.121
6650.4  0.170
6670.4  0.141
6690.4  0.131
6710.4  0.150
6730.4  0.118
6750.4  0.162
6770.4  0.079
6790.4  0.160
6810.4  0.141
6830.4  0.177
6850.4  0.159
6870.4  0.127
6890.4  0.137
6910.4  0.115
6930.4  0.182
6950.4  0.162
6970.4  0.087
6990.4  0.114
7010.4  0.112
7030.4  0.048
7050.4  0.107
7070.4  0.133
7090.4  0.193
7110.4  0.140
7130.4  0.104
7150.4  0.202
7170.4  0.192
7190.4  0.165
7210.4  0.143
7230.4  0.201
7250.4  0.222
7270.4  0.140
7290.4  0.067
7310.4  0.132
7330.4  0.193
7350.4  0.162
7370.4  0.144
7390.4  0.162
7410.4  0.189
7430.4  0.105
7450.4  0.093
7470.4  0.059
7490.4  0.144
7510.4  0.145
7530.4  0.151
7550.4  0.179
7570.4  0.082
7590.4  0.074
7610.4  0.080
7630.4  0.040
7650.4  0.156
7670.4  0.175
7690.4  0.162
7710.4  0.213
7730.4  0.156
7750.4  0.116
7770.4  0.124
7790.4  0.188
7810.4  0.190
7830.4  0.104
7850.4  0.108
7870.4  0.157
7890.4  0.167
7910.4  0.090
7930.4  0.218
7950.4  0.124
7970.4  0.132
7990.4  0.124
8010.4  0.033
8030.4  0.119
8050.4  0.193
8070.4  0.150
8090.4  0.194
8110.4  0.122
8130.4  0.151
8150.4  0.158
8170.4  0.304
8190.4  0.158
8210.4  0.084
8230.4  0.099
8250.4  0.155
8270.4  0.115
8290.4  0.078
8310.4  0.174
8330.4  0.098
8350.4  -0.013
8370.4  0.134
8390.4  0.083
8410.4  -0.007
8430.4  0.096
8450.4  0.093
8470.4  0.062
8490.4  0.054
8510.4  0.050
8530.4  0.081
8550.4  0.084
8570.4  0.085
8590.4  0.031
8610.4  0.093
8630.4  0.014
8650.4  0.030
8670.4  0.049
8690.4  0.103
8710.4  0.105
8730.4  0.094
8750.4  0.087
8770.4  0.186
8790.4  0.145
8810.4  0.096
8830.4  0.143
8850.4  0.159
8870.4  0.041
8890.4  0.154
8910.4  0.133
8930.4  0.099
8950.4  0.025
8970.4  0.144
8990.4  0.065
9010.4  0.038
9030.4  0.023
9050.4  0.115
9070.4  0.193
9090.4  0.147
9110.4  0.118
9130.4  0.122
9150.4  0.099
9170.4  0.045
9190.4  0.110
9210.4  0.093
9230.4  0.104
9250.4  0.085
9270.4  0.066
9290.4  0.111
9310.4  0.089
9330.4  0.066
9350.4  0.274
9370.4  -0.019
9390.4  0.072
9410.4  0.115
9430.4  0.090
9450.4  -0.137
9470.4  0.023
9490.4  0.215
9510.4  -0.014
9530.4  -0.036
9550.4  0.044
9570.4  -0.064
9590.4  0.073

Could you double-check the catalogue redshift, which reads 0.632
